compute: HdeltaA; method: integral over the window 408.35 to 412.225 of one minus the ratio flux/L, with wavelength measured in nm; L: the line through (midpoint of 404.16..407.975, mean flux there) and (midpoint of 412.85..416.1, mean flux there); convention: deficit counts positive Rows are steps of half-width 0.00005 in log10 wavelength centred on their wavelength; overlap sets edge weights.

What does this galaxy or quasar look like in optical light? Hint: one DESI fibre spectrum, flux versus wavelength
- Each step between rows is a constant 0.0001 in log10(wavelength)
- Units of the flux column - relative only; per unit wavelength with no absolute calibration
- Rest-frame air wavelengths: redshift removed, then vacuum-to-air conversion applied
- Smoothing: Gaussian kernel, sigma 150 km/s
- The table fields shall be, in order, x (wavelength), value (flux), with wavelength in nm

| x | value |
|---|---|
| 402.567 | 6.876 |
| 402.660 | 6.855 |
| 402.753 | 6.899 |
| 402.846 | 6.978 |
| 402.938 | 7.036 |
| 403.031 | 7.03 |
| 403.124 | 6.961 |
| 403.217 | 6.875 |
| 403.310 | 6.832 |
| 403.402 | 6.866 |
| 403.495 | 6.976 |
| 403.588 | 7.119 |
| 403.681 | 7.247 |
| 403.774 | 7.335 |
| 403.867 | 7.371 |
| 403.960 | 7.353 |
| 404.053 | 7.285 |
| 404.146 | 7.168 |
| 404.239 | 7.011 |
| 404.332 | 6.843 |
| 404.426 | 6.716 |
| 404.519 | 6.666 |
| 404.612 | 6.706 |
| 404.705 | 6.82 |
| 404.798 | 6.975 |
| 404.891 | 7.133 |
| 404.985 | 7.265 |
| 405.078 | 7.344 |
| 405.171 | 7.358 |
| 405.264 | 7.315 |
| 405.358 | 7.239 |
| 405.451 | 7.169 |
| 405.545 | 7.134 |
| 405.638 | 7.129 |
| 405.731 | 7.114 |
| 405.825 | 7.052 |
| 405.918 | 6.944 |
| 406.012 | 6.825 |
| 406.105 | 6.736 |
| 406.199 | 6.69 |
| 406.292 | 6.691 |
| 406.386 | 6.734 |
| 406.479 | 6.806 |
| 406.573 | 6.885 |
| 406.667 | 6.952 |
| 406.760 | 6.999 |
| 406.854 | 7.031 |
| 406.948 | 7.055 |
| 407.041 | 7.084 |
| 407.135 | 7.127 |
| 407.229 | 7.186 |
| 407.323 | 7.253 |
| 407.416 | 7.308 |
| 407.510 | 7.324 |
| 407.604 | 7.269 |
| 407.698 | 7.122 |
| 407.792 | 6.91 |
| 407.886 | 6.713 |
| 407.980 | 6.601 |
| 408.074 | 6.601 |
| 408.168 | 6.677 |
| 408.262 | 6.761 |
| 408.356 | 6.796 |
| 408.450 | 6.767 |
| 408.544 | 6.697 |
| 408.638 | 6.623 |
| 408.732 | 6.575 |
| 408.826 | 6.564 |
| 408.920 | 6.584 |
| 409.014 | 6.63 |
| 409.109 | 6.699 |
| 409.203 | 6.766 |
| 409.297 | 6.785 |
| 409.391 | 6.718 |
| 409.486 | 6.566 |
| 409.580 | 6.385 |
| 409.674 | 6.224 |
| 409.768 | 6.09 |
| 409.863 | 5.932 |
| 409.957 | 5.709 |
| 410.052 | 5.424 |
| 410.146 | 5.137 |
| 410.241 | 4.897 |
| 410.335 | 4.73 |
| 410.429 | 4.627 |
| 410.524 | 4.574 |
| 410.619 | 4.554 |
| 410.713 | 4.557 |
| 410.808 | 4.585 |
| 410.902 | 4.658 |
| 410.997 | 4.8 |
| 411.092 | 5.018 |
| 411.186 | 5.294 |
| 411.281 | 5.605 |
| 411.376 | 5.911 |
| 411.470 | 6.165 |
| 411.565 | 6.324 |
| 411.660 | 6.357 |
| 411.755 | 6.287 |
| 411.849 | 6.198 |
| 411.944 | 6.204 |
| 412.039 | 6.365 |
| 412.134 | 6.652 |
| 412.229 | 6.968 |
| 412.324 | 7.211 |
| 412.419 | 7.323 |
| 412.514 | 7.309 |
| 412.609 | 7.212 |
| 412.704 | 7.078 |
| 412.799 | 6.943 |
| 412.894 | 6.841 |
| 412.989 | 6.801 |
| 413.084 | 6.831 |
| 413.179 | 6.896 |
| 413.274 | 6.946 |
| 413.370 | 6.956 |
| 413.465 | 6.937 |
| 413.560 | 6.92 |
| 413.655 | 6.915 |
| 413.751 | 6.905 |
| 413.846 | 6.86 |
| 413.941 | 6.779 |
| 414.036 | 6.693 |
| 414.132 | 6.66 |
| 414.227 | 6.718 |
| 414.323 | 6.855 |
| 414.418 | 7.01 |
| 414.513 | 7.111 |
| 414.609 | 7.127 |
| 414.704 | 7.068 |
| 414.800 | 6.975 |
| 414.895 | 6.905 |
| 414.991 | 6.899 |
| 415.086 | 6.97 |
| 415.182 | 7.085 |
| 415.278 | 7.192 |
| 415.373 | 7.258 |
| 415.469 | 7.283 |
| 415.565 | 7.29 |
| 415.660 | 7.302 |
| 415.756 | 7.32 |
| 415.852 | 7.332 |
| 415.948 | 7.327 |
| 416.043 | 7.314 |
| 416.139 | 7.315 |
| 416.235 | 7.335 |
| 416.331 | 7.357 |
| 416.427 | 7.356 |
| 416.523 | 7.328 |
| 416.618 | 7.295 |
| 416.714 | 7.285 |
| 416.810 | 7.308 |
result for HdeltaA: 0.61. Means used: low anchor 7.01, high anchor 7.01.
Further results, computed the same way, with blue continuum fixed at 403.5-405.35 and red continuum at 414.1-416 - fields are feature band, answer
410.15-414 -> 0.50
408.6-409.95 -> 0.12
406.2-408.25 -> 0.04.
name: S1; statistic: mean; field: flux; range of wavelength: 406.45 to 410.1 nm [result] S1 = 6.72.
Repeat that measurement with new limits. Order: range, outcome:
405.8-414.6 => 6.49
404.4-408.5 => 6.98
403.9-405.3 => 7.07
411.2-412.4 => 6.35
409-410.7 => 5.76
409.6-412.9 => 5.87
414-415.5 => 6.98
